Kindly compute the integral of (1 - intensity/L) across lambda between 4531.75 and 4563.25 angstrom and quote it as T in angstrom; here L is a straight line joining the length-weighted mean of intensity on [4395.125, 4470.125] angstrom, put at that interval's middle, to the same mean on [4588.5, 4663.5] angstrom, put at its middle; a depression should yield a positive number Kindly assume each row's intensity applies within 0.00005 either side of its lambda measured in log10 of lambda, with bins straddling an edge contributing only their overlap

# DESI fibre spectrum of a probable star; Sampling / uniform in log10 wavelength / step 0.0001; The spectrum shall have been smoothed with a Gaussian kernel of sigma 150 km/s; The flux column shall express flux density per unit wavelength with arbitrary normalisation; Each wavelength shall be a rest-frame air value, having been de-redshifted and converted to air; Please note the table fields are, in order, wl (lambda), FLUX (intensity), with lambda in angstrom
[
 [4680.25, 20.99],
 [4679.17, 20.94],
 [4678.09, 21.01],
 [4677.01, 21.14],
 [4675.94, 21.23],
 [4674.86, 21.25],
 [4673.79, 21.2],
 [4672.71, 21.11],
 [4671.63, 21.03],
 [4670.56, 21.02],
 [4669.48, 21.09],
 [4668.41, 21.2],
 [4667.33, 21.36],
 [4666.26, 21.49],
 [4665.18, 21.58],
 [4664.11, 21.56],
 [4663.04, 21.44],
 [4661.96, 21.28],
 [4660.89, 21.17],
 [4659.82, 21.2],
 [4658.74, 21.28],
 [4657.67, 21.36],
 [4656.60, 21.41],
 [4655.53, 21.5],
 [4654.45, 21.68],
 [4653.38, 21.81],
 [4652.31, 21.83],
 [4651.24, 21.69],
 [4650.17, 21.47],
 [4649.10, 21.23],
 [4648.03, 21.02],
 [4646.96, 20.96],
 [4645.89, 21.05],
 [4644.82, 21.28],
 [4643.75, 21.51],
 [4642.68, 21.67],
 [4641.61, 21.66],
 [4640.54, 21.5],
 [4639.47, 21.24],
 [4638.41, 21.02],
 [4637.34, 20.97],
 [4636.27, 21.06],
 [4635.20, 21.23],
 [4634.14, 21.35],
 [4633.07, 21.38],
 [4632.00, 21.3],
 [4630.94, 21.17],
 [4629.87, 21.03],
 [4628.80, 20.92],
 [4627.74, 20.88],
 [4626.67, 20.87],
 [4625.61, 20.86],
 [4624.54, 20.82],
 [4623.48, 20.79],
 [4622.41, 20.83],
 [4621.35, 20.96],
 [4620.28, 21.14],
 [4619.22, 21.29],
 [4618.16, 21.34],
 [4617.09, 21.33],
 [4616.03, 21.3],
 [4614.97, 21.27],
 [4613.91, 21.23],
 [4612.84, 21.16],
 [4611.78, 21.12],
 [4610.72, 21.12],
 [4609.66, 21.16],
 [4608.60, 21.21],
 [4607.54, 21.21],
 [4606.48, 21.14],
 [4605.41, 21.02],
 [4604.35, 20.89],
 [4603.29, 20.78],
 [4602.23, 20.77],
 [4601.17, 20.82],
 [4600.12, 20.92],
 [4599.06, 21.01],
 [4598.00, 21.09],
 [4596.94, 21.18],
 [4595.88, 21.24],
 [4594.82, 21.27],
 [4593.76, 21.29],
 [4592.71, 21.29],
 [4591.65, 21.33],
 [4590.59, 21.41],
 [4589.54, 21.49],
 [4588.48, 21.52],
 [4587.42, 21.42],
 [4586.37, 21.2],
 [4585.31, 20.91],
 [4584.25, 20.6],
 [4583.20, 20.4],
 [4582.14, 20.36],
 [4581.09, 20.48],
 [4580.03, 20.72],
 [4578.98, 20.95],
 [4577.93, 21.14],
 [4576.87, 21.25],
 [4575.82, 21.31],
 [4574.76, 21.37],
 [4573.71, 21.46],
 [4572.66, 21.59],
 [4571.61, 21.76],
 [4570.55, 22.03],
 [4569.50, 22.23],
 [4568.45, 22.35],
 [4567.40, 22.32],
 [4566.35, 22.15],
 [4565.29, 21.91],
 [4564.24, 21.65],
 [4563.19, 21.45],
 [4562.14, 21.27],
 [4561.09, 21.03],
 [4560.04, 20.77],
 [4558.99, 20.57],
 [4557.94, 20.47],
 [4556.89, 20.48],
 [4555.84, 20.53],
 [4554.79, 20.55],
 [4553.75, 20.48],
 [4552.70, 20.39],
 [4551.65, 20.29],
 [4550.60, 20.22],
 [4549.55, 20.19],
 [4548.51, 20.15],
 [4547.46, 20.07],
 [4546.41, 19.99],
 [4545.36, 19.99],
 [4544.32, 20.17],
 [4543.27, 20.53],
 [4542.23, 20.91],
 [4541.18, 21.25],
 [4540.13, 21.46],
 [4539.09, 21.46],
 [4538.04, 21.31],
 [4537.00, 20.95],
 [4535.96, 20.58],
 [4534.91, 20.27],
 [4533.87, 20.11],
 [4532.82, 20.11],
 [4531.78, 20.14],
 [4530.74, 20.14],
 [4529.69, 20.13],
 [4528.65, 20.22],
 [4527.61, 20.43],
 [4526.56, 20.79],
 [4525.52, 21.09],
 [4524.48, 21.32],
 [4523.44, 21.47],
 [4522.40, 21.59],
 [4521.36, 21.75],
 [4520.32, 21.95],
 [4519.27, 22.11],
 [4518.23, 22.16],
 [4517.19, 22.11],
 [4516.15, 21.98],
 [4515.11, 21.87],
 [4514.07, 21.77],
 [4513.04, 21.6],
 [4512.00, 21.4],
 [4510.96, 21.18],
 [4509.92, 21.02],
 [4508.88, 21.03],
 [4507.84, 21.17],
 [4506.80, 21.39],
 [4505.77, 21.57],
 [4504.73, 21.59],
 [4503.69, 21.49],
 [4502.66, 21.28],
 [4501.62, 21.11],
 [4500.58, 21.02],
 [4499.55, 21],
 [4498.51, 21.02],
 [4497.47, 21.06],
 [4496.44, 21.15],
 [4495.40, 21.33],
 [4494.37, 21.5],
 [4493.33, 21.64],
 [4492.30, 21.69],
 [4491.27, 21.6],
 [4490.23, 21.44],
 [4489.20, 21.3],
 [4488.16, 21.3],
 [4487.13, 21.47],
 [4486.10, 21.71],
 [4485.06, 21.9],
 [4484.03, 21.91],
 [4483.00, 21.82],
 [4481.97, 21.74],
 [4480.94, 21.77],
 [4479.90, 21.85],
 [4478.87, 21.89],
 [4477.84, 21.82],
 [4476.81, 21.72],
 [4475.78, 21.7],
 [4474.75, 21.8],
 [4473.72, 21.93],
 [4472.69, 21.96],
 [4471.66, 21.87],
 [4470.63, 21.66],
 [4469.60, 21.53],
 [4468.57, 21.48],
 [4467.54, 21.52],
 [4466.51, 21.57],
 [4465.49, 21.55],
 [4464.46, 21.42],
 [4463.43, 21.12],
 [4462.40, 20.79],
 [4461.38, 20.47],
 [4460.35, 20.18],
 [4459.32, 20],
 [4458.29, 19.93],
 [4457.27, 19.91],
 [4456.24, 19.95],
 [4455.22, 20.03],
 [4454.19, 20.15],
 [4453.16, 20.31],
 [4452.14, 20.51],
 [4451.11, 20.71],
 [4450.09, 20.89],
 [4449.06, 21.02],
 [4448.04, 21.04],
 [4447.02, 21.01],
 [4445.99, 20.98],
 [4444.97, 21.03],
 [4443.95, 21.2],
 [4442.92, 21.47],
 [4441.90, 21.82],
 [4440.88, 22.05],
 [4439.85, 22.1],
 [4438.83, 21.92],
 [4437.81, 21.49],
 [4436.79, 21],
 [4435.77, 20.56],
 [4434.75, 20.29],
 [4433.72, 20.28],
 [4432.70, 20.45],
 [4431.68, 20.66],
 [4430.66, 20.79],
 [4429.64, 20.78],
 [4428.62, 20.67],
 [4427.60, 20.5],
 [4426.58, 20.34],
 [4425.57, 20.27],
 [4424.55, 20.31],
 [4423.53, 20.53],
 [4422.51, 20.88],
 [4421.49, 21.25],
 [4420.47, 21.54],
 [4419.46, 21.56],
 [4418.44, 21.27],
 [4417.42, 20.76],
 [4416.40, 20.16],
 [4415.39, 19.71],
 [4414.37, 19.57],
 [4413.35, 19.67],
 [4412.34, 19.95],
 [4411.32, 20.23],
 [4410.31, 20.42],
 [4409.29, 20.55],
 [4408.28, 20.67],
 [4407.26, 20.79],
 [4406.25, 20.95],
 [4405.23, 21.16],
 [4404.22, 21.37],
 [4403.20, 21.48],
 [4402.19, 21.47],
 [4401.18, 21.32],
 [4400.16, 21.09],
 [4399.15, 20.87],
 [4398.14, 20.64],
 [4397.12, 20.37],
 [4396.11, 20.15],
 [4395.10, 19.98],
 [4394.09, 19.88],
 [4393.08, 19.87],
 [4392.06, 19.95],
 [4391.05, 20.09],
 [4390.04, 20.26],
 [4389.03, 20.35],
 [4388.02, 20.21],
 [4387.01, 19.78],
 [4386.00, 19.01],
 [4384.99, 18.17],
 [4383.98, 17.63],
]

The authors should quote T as 0.7 angstrom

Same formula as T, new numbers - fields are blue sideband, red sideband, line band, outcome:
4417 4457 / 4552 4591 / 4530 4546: 0.4 angstrom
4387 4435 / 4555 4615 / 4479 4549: -0.9 angstrom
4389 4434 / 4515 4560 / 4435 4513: -2.2 angstrom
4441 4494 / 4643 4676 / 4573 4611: 0.4 angstrom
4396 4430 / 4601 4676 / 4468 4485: -0.8 angstrom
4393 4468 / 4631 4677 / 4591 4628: 0.2 angstrom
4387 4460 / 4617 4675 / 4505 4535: -0.4 angstrom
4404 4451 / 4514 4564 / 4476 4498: -0.8 angstrom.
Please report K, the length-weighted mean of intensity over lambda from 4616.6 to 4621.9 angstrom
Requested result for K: 21.2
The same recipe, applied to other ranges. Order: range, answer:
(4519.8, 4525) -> 21.6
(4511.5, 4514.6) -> 21.6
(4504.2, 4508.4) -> 21.4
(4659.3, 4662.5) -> 21.2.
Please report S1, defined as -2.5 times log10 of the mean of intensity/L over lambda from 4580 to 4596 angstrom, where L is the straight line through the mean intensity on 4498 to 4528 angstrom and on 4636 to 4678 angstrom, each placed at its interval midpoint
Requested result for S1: 0.02 mag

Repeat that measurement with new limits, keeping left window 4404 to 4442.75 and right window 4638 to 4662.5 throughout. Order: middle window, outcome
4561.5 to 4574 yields -0.034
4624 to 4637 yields 0.013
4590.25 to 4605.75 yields 0.008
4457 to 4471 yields -0.003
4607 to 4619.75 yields 0.002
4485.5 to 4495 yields -0.029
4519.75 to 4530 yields -0.002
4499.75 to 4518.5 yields -0.024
